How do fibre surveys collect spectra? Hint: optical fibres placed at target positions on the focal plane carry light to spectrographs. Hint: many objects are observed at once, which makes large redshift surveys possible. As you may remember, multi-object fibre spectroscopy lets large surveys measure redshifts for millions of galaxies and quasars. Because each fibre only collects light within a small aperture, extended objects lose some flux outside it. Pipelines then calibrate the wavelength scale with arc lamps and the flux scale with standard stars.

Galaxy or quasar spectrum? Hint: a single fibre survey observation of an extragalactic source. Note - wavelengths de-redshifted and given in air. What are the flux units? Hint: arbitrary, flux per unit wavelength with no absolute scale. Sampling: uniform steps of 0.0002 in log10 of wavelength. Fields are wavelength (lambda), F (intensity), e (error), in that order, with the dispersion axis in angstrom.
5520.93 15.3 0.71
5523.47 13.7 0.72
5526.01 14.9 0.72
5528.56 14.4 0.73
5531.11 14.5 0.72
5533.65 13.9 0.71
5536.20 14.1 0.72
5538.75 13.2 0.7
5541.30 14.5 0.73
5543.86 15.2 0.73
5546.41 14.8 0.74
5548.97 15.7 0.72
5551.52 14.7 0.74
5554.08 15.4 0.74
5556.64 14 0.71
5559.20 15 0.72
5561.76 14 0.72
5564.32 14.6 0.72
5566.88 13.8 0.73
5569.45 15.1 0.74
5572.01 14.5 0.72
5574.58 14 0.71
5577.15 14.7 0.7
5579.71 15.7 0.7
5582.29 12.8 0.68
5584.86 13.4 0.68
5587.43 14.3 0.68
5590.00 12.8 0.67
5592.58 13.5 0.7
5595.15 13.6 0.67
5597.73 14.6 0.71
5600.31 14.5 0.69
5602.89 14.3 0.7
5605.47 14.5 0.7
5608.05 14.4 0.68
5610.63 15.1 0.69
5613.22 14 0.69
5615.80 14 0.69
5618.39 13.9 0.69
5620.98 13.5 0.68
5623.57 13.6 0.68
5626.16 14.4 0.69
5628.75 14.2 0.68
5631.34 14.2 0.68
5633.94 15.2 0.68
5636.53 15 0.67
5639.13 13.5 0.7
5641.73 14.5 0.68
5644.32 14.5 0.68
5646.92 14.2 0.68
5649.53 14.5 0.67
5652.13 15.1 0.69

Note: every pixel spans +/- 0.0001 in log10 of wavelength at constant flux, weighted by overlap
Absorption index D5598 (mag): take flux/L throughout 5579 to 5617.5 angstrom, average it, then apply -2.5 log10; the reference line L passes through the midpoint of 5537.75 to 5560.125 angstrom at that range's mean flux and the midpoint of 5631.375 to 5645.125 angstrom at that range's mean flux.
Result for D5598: 0.04 mag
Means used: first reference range 14.7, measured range 14.1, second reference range 14.5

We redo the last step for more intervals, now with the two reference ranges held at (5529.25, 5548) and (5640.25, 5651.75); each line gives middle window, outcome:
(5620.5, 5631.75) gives 0.03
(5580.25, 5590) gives 0.06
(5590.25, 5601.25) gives 0.04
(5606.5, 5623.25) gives 0.02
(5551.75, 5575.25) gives -0.01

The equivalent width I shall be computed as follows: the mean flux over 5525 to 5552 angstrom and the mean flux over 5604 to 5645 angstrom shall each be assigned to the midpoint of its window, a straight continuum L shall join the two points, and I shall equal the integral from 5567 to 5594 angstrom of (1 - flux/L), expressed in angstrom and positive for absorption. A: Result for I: 0.6 angstrom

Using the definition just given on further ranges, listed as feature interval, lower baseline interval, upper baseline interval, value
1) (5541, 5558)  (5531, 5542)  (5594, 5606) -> -1.07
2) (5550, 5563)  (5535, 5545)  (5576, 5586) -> -0.41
